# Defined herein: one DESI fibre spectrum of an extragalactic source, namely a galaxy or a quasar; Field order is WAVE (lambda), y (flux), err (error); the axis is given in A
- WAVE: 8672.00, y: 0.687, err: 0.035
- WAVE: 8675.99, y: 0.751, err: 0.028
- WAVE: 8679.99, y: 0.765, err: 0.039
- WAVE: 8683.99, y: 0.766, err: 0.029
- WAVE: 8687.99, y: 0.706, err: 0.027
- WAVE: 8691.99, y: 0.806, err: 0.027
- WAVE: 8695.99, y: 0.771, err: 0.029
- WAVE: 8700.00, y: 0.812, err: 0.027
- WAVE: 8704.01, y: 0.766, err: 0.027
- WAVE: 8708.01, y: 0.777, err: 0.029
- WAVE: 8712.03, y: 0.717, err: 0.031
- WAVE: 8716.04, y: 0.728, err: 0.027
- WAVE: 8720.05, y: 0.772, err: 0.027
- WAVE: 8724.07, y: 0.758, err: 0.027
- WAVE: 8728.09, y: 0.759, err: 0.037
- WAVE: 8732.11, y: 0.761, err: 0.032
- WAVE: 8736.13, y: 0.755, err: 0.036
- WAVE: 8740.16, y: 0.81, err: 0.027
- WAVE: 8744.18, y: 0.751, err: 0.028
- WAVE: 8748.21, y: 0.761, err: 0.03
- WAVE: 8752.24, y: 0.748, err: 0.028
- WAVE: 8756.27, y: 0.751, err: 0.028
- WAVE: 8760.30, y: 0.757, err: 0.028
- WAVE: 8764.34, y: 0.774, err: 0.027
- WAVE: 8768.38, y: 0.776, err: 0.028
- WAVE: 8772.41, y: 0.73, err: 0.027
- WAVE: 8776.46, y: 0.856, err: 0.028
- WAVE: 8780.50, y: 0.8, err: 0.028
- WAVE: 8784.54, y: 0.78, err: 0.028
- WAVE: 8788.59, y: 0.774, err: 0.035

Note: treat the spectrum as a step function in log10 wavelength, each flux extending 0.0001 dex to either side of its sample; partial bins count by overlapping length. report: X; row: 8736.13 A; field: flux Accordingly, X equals 0.755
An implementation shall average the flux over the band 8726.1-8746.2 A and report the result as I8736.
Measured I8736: 0.767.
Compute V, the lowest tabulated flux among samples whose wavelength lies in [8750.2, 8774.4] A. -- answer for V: 0.73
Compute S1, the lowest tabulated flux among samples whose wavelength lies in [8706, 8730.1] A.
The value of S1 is 0.717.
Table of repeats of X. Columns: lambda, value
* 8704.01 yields 0.766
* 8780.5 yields 0.8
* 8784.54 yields 0.78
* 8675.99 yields 0.751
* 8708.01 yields 0.777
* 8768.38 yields 0.776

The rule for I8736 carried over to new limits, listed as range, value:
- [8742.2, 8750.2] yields 0.756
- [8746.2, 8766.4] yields 0.758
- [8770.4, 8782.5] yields 0.795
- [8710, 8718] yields 0.722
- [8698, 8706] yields 0.789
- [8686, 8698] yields 0.761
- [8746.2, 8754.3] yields 0.755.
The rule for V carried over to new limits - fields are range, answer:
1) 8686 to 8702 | 0.706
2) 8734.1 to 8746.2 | 0.751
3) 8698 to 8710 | 0.766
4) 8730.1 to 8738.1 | 0.755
